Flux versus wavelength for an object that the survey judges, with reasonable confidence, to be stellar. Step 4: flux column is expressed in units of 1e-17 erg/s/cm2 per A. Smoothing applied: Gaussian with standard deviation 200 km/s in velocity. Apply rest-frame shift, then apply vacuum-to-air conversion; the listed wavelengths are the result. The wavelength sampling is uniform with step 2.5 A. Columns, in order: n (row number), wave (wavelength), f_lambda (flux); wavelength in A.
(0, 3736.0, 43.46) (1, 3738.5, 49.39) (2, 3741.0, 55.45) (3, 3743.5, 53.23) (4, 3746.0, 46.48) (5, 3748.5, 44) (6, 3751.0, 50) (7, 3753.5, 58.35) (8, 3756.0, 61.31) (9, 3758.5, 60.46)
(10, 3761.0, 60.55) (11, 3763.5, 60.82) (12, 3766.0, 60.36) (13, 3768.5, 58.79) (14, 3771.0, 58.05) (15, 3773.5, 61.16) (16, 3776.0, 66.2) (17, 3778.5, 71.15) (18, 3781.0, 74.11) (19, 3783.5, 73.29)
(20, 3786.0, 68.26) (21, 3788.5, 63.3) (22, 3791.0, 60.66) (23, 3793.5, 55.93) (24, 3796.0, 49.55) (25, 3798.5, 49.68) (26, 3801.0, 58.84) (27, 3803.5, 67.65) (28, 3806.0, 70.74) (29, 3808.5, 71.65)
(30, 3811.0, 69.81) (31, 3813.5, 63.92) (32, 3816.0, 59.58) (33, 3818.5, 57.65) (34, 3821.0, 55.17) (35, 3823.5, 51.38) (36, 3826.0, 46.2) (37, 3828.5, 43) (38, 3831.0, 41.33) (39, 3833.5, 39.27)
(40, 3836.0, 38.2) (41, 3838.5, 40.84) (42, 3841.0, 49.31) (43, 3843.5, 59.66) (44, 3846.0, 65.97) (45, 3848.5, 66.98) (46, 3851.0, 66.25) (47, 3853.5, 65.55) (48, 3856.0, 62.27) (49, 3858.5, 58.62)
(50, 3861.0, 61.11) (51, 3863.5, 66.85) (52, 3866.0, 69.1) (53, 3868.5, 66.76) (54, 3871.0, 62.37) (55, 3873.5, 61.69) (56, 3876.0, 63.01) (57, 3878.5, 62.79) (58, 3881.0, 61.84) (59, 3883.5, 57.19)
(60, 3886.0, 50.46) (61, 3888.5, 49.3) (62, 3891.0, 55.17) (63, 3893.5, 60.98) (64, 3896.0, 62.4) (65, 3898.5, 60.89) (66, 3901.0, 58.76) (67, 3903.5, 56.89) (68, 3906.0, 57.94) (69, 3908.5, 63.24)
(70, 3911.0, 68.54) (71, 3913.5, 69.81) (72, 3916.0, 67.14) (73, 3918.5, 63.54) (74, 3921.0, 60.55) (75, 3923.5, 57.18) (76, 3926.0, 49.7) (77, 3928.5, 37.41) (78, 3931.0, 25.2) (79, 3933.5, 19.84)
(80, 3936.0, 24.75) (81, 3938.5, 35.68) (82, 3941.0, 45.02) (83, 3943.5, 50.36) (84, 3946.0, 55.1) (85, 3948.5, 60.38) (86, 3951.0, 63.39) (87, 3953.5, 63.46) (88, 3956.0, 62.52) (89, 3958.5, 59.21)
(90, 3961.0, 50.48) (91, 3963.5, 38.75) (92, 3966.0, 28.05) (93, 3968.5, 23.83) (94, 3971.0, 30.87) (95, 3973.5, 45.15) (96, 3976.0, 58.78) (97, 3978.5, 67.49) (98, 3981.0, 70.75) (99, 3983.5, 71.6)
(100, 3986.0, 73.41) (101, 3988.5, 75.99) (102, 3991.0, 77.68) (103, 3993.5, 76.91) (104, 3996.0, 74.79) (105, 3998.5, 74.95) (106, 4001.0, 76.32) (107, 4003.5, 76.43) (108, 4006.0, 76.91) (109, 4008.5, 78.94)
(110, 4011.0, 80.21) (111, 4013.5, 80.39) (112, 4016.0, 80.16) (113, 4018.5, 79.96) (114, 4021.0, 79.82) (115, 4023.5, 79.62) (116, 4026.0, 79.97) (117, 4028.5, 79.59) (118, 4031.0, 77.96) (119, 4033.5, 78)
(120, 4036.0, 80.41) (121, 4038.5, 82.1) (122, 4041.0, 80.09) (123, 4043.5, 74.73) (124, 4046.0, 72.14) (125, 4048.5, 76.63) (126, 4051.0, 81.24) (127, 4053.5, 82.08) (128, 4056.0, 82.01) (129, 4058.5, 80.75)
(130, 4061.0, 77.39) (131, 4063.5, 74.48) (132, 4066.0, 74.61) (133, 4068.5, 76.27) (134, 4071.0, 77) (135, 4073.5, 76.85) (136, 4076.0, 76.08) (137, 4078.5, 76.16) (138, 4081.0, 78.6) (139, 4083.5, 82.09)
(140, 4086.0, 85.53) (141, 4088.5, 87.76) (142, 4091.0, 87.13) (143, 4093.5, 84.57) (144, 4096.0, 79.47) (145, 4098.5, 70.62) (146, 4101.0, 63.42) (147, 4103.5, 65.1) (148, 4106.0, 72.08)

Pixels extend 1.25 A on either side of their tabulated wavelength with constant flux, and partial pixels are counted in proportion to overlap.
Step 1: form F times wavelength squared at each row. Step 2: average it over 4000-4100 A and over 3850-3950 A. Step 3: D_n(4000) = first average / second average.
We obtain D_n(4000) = 1.5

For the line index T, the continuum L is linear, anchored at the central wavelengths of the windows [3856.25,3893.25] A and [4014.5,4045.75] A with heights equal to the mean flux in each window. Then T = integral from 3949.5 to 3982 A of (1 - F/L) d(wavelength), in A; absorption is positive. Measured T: 9.3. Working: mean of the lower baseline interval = 60.5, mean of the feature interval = 50.9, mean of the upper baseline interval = 79.1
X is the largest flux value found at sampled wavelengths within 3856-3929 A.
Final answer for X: 69.81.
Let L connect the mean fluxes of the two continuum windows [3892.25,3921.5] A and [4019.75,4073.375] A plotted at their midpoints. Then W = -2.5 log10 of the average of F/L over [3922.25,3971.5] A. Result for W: 0.45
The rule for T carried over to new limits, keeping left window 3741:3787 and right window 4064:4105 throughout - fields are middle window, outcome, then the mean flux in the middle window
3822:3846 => 6.51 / 46.6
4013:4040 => -1.98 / 79.8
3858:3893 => 3.00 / 60.5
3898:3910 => 1.43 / 59.6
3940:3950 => 2.40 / 53.2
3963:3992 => 6.63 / 55.4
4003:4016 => -0.96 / 78.9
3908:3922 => 0.54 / 65.7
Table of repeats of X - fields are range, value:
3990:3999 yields 77.68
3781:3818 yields 74.11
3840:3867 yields 69.1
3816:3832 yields 59.58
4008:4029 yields 80.39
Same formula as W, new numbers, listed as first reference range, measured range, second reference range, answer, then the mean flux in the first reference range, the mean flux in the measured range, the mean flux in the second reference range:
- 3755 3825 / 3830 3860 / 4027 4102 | 0.196 mag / 62.1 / 54.7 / 78.6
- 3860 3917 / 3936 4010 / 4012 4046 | 0.214 mag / 61.5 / 59.6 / 79.2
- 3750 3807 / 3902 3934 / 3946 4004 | 0.122 mag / 61.7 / 54.4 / 60.6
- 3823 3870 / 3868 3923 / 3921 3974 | -0.208 mag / 55.8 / 60.8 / 44.5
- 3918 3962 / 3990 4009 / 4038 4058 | -0.171 mag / 48.8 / 76.5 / 78.8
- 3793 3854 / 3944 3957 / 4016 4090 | 0.142 mag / 56.1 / 60.3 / 79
